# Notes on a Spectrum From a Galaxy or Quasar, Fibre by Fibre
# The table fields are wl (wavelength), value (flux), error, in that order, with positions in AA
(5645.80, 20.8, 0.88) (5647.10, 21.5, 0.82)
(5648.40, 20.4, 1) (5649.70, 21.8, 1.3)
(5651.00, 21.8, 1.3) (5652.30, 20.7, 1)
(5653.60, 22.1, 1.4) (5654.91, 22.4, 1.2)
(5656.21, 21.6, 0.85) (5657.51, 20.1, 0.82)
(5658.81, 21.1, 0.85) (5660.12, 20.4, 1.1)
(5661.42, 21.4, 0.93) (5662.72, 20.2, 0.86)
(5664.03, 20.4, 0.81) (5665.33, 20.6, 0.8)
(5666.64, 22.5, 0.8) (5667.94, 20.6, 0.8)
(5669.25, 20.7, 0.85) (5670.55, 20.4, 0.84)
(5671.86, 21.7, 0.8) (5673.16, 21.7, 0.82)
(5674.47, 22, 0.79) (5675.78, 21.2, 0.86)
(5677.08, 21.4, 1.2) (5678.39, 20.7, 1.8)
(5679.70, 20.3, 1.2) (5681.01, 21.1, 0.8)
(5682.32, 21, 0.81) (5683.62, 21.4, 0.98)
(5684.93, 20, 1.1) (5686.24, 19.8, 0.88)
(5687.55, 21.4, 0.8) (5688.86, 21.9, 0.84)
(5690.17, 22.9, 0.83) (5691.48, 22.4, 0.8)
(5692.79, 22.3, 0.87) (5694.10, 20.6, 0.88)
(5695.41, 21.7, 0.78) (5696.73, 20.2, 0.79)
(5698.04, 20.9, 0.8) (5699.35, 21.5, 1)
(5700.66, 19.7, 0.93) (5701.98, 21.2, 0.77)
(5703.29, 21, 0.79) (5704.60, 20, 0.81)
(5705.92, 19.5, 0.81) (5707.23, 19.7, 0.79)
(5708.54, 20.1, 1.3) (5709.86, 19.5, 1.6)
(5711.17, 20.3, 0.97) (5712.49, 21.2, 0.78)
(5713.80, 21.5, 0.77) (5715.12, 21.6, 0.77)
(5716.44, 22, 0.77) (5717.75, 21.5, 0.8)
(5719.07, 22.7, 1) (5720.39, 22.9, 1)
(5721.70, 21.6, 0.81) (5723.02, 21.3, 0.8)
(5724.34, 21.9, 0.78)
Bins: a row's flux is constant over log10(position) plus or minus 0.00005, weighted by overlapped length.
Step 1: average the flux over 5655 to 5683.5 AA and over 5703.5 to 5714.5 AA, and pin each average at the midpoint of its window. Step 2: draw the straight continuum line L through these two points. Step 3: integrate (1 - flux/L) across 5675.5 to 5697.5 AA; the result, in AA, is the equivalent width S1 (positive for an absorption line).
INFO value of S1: -0.5 AA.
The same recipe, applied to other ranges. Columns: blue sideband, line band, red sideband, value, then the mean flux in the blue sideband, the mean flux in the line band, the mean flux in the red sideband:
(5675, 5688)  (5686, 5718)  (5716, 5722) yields 0.9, 20.8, 21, 22.2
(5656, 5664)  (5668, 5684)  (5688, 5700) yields 0.0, 20.7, 21.1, 21.6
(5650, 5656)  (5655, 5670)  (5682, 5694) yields 0.5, 21.7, 20.9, 21.4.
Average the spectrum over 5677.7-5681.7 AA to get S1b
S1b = 20.7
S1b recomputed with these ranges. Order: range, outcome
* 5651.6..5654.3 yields 21.4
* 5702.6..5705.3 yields 20.5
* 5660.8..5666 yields 20.6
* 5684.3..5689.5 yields 20.8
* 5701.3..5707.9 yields 20.3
